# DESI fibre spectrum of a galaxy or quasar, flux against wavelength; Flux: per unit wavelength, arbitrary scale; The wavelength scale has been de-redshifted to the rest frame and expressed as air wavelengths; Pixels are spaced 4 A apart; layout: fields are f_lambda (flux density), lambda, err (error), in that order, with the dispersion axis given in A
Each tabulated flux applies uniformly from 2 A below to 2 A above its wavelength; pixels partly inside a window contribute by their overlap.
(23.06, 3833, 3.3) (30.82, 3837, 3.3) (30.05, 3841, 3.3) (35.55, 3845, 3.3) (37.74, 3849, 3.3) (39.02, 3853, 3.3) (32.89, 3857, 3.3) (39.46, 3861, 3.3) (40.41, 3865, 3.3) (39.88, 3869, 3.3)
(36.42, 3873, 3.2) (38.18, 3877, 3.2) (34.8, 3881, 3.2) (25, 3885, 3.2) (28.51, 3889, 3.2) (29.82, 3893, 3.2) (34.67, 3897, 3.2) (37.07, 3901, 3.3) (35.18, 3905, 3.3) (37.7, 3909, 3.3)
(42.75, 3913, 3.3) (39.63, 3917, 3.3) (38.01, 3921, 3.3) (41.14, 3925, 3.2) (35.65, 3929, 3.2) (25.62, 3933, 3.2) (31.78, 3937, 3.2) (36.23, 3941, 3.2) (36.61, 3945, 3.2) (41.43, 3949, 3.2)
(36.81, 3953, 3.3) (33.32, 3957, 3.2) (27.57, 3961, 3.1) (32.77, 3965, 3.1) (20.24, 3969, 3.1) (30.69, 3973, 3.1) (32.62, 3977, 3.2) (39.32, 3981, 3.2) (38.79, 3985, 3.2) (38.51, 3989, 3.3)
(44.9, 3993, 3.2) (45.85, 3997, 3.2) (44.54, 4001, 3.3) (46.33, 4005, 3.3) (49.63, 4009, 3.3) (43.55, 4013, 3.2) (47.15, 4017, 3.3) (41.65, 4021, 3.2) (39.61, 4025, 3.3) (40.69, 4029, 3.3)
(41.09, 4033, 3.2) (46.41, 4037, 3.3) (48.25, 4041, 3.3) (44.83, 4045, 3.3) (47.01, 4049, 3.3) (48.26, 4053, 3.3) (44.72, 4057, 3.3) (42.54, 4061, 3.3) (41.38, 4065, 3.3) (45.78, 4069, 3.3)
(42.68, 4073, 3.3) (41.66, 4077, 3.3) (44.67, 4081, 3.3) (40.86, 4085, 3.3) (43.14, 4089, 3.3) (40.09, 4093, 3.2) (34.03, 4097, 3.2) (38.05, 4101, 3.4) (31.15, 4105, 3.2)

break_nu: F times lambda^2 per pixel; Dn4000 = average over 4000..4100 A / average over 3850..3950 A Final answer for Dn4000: 1.31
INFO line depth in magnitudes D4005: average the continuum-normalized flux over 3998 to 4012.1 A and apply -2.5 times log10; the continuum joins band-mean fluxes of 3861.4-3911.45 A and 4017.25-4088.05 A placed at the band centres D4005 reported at -0.13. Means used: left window 35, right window 43.7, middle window 46.5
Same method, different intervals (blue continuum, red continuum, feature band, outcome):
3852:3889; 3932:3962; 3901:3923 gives -0.11 mag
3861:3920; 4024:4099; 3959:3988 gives 0.23 mag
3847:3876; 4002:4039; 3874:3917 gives 0.14 mag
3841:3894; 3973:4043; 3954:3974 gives 0.35 mag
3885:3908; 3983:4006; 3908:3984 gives 0.08 mag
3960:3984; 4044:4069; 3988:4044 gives -0.16 mag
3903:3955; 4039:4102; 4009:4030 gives -0.06 mag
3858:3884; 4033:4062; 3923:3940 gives 0.19 mag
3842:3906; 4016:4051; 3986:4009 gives -0.06 mag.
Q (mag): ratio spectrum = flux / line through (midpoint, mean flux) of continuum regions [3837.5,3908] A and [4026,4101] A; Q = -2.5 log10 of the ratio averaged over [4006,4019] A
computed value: -0.15 mag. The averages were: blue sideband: 34.9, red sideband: 43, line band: 46.7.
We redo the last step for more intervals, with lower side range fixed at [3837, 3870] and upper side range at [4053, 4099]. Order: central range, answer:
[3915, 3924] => -0.026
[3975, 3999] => -0.002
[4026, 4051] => -0.082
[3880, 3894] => 0.268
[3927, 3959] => 0.121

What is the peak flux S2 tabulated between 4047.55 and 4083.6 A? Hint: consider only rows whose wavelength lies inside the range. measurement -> 48.26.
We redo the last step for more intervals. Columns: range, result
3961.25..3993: 44.9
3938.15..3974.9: 41.43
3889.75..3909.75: 37.7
